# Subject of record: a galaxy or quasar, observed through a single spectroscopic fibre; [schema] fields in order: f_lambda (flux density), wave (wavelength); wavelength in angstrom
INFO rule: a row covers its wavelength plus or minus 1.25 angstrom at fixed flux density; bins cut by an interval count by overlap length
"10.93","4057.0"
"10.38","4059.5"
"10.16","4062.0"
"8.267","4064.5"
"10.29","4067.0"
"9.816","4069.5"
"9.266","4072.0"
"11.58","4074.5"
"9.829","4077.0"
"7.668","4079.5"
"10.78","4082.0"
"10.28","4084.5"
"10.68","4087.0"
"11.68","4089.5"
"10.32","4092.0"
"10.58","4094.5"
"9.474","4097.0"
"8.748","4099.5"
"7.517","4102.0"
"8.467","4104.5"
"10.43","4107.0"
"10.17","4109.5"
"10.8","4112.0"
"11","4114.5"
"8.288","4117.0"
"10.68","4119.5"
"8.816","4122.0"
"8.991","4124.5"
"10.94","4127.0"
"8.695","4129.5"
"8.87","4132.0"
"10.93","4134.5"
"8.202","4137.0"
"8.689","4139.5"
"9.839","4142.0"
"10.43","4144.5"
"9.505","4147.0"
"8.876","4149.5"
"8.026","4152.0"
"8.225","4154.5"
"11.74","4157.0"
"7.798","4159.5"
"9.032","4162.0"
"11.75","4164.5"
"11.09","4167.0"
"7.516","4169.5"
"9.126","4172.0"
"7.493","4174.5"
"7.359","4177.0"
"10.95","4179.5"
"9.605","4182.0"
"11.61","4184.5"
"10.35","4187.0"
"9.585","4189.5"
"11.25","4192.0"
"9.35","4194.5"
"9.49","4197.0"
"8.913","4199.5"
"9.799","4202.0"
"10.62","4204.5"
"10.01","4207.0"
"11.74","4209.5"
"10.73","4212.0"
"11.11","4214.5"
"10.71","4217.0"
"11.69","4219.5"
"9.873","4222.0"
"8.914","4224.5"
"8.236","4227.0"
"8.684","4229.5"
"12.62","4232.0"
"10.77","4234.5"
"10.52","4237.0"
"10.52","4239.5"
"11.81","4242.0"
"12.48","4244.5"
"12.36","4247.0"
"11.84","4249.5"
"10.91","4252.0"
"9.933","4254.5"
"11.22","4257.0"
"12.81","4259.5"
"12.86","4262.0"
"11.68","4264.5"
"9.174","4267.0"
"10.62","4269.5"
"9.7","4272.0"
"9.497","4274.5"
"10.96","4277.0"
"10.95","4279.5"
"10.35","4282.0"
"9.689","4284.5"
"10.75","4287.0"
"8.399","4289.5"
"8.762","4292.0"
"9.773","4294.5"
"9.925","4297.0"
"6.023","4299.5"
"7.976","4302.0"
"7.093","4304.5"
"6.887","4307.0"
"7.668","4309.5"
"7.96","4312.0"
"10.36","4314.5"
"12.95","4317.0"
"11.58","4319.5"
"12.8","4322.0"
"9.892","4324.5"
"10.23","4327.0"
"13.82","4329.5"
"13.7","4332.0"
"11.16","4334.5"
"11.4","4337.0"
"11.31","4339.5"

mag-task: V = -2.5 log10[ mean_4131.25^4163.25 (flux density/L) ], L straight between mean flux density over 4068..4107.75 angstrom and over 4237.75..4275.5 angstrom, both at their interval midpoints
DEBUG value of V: 0.116 mag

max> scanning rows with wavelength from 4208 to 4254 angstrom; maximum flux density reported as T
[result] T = 12.62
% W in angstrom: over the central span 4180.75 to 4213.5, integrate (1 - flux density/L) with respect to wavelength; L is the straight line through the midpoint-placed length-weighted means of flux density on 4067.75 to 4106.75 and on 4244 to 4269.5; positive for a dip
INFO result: 1.9 angstrom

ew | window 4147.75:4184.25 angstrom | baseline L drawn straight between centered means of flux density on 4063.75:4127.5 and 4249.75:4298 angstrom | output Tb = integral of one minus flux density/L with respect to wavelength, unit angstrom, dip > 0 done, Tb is 3.0 angstrom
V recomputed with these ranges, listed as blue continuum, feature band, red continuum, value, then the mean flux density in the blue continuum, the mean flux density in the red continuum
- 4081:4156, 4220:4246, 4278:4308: -0.15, 9.63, 8.92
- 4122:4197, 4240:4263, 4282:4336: -0.20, 9.5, 9.89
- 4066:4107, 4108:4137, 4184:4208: 0.01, 9.83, 10.1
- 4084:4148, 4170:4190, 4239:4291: 0.09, 9.73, 10.9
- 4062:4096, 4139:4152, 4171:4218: 0.07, 10.1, 9.99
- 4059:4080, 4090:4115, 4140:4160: -0.02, 9.74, 9.34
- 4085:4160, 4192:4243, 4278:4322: -0.09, 9.61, 9.35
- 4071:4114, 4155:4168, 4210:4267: 0.03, 9.92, 11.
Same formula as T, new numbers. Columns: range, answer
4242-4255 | 12.48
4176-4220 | 11.74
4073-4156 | 11.68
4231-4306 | 12.86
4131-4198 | 11.75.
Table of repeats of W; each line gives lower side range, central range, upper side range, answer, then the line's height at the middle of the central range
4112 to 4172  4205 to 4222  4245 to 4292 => -1.17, 10.2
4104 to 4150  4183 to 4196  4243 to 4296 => -0.37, 10.1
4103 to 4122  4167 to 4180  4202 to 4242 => 2.05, 10.2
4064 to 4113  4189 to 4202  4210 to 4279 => 0.98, 10.5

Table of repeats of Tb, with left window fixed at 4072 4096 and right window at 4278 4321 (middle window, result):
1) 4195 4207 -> 0.0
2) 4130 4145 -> 1.0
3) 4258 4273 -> -2.7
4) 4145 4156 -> 1.3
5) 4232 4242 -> -1.5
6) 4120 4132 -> 0.9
